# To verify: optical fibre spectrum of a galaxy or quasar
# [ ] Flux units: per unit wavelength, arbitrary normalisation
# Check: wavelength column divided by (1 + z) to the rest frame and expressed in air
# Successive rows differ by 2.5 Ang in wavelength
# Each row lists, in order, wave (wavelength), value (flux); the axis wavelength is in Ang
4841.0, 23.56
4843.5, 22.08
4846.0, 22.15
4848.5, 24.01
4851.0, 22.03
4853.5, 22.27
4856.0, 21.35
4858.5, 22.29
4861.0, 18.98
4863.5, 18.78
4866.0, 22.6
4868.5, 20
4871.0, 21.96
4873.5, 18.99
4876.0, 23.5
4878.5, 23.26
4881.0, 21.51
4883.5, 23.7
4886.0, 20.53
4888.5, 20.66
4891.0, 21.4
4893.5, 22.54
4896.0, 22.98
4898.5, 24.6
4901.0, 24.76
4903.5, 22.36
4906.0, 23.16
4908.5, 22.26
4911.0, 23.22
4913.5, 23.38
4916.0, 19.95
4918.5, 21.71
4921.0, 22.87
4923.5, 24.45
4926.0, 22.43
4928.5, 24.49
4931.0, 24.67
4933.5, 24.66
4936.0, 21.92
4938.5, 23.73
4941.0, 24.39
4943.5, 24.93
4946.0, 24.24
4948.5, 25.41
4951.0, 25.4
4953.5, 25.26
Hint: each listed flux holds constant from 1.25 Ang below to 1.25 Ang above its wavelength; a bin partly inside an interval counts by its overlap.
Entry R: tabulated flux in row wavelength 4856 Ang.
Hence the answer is 21.35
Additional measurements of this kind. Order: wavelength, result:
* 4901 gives 24.76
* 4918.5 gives 21.71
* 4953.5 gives 25.26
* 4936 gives 21.92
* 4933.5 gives 24.66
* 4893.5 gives 22.54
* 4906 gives 23.16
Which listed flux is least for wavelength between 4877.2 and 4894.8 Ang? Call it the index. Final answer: 20.53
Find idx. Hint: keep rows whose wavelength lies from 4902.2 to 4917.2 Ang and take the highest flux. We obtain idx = 23.38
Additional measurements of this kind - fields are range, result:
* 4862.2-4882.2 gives 23.5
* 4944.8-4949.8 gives 25.41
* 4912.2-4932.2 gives 24.67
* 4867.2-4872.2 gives 21.96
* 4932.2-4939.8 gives 24.66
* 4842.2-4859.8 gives 24.01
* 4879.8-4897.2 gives 23.7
